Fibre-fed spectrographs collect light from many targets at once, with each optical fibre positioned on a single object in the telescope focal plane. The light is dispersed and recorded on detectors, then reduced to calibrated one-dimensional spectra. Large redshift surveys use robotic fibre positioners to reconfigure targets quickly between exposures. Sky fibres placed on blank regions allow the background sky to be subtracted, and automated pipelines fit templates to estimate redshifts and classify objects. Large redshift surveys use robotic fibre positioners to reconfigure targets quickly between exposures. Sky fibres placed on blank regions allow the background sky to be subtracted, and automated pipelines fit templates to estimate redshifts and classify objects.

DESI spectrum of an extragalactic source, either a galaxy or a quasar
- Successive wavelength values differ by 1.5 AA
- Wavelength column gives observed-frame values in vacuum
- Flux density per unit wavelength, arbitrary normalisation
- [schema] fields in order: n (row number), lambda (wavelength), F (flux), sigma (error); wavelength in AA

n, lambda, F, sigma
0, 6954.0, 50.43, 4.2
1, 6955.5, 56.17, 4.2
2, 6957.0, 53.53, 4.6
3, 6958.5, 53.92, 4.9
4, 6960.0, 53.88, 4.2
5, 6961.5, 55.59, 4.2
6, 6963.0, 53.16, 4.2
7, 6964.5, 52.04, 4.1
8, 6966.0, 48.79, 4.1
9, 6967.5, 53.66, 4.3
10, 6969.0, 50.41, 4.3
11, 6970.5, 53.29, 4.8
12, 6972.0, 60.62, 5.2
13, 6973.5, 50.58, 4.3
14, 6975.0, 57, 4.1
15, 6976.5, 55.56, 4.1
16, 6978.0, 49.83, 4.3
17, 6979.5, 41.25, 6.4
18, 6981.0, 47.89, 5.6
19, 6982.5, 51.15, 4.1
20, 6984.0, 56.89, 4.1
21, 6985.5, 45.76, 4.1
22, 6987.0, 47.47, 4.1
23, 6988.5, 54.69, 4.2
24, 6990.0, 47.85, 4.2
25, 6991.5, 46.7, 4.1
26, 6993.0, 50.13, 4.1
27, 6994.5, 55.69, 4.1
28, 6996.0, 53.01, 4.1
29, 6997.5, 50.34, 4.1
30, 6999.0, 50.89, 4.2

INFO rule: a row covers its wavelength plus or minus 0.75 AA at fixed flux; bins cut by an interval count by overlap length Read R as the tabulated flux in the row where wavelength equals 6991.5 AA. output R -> 46.7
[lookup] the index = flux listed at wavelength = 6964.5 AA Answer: 52.04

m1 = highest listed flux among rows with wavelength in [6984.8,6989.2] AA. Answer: 54.69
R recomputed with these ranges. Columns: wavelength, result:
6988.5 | 54.69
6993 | 50.13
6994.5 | 55.69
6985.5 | 45.76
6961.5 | 55.59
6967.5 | 53.66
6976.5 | 55.56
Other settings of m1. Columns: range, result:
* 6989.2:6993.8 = 50.13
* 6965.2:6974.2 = 60.62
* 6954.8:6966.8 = 56.17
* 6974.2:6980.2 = 57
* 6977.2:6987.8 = 56.89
